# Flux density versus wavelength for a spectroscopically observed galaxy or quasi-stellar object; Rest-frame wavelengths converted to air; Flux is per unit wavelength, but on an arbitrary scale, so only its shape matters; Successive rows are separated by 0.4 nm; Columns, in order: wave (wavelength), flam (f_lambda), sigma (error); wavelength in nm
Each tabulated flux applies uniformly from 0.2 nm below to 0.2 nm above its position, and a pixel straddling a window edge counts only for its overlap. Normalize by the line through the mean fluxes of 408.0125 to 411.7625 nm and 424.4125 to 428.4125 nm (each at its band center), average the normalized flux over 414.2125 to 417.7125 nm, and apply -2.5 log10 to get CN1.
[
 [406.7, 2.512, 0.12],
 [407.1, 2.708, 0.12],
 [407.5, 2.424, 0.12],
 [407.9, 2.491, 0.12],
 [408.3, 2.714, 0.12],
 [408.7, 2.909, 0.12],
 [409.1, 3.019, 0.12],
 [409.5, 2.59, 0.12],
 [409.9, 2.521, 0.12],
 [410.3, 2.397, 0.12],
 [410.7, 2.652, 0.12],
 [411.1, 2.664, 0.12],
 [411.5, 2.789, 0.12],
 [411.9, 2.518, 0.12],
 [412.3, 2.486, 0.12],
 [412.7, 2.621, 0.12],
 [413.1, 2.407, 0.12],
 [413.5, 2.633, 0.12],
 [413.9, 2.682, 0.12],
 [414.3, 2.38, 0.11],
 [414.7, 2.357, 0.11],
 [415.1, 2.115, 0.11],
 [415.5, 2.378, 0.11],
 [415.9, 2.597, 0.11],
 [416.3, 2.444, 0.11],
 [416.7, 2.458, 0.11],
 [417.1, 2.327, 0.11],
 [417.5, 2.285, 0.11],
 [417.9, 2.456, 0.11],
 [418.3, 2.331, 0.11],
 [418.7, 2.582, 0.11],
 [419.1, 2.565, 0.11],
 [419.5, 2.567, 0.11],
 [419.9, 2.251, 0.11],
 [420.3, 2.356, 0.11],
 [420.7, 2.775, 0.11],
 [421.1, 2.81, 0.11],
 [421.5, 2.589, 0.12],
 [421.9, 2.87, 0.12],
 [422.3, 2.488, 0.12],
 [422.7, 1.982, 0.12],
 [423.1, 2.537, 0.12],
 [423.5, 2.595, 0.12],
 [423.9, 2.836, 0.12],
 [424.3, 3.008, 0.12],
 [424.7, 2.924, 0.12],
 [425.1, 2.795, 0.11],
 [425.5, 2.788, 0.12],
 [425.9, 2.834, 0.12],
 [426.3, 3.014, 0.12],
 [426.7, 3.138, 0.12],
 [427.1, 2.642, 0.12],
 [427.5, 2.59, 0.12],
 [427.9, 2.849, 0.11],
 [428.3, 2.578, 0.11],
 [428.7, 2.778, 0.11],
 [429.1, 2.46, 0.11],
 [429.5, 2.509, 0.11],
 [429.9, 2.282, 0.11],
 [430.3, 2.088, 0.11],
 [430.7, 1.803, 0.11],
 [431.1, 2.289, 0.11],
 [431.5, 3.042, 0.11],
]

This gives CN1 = 0.16 mag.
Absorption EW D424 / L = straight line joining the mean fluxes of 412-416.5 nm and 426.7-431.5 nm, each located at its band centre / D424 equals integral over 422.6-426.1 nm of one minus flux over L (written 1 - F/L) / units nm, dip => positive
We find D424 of -0.33 nm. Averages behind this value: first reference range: 2.46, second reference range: 2.5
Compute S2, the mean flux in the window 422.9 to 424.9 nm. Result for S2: 2.78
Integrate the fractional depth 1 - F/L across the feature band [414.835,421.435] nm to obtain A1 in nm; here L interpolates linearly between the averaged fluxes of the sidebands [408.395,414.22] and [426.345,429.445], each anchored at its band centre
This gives 0.52 nm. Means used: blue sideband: 2.63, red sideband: 2.72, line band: 2.46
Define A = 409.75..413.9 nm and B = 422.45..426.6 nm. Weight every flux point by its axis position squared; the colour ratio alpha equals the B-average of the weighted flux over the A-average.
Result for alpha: 1.1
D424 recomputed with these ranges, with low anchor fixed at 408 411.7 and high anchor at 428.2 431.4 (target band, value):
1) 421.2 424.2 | -0.123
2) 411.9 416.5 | 0.268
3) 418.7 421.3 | -0.034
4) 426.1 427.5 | -0.273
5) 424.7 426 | -0.206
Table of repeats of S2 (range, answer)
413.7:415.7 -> 2.38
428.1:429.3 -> 2.61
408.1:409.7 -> 2.81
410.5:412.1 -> 2.66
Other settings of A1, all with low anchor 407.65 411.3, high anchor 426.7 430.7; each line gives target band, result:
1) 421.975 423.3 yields 0.093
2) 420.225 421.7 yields -0.044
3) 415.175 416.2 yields 0.070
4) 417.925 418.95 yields 0.053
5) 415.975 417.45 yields 0.111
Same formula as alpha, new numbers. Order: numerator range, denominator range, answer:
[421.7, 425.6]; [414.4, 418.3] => 1.17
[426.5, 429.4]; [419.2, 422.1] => 1.08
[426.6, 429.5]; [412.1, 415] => 1.15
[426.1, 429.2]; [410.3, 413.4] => 1.16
